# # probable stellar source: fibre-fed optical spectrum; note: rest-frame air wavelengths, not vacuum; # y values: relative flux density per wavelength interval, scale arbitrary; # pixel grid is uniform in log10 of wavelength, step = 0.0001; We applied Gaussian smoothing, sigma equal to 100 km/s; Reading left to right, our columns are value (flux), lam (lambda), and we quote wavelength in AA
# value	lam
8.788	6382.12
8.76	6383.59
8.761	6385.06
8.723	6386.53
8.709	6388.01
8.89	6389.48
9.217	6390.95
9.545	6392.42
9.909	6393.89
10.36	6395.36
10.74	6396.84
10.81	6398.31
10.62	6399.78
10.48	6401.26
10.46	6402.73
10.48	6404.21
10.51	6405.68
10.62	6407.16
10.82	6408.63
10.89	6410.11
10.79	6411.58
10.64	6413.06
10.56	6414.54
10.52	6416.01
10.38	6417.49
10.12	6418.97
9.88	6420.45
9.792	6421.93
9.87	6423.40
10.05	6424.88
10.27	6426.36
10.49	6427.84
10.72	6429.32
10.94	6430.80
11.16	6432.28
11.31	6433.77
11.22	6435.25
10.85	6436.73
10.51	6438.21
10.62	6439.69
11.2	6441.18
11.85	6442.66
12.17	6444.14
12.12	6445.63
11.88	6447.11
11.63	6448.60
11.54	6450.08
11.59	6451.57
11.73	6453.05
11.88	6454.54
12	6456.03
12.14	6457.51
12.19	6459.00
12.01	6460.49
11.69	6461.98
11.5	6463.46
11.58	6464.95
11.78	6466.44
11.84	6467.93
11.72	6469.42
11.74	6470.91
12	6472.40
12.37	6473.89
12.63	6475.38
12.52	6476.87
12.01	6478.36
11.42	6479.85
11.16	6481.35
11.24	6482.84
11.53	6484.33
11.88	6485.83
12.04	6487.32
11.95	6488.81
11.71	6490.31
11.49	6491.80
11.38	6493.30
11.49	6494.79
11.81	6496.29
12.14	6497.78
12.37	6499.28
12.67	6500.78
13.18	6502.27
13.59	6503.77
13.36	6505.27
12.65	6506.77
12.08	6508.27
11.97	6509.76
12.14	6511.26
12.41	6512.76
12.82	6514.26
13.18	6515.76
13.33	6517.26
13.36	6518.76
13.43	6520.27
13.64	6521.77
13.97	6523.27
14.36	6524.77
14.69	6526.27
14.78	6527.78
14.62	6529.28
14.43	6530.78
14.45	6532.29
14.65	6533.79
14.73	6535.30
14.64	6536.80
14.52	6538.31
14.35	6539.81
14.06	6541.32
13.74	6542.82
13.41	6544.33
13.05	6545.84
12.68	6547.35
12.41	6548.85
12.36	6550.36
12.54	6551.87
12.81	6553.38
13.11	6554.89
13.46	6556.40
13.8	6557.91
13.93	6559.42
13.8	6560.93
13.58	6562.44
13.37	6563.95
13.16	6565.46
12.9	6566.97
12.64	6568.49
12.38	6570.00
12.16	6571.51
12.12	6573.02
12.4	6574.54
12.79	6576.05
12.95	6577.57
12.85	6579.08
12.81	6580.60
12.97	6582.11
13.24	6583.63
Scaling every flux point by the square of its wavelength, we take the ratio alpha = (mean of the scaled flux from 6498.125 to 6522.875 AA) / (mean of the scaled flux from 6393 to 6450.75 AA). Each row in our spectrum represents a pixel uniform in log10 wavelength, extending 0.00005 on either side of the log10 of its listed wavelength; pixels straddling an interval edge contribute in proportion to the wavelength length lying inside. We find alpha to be 1.2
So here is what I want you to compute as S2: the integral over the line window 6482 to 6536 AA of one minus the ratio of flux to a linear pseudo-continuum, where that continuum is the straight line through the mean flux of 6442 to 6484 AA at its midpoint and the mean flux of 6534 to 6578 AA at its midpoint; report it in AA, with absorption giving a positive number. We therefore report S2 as -1.6 AA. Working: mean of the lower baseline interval 11.9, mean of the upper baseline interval 13.3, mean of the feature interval 12.9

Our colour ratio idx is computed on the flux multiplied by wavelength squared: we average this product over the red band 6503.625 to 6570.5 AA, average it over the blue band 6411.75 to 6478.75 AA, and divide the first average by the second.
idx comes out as 1.22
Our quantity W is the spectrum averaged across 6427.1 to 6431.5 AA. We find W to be 10.7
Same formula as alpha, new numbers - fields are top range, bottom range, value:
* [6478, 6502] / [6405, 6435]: 1.14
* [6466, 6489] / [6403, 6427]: 1.16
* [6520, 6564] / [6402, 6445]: 1.34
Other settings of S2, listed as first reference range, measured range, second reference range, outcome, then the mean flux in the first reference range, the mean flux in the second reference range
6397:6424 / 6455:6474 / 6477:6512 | -0.6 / 10.5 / 12.1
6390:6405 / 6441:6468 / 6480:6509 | -1.2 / 10.2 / 12.1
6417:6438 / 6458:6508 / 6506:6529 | 0.8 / 10.5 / 13.3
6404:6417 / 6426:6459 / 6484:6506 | -0.4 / 10.7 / 12.2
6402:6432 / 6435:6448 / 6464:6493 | -0.5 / 10.5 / 11.8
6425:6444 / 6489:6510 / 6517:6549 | 1.1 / 10.9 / 14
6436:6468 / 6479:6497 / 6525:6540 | 1.9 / 11.6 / 14.6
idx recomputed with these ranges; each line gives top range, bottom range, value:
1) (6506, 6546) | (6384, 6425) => 1.41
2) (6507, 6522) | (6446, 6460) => 1.10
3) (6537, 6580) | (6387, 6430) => 1.34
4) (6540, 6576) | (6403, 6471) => 1.22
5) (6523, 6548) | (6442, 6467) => 1.23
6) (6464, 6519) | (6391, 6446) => 1.17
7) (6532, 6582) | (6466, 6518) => 1.11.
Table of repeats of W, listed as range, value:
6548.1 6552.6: 12.4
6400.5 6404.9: 10.5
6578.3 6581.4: 12.9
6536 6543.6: 14.3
